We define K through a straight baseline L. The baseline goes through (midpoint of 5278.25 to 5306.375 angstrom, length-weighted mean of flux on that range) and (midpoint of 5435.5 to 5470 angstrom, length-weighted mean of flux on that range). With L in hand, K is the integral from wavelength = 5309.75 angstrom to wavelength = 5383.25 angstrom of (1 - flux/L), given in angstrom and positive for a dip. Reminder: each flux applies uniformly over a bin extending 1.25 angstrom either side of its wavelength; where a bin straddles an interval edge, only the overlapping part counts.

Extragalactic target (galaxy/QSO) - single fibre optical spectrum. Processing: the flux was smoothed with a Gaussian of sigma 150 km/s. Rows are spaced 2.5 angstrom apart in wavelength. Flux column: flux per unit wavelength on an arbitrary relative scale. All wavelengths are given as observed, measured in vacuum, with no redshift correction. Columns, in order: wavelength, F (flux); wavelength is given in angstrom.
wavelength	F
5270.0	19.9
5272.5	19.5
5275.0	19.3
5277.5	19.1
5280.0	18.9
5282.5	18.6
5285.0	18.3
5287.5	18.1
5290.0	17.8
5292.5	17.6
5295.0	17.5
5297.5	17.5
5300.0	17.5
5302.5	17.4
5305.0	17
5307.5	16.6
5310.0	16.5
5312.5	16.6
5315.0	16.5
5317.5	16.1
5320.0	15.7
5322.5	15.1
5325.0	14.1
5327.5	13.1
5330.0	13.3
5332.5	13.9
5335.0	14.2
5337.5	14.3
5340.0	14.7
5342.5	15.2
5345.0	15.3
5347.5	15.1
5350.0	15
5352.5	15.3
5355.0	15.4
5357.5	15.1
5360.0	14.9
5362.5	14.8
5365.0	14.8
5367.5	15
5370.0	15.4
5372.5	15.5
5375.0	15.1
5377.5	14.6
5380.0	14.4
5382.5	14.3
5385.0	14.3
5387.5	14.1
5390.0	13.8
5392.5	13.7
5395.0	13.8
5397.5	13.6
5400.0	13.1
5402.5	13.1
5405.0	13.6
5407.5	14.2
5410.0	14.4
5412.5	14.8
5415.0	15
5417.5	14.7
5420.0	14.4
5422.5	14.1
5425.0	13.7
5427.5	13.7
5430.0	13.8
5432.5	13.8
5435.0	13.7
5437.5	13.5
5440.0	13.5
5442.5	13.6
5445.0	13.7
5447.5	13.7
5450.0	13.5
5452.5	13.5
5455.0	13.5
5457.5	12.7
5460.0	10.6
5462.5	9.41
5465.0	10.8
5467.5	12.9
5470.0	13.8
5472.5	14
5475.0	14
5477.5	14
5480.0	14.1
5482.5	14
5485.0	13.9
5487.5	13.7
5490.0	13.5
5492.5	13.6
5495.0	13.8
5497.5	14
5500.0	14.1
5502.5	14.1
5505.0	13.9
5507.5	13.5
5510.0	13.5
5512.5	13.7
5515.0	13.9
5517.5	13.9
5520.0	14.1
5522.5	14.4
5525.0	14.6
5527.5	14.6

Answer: 5.23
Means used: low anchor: 17.9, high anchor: 12.7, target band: 15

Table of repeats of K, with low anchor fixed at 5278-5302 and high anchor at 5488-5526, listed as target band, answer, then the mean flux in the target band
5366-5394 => 3.0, 14.6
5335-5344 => 1.3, 14.7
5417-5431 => 1.3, 14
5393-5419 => 2.9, 14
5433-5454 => 2.1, 13.6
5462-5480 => 2.0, 12.9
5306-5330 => 2.7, 15.5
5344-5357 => 1.3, 15.2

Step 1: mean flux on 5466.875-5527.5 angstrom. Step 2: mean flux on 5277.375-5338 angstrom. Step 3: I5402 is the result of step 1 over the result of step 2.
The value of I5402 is 0.8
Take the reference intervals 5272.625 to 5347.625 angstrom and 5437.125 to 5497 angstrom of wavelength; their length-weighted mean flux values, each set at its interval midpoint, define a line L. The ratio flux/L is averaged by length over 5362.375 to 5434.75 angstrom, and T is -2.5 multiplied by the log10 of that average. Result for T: 0.03 mag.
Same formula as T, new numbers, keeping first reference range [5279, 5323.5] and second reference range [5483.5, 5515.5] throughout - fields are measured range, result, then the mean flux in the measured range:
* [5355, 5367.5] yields 0.08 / 15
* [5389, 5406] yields 0.15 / 13.5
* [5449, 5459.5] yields 0.11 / 13.1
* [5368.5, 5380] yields 0.06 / 15.1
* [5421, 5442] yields 0.09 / 13.7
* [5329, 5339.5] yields 0.19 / 14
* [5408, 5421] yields 0.04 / 14.6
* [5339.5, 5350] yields 0.09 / 15.1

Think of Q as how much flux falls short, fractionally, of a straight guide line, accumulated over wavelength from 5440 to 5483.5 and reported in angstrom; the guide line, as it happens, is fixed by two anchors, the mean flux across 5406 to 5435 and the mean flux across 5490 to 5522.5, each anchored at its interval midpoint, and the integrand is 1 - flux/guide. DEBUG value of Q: 3.04 angstrom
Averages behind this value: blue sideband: 14.2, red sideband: 13.8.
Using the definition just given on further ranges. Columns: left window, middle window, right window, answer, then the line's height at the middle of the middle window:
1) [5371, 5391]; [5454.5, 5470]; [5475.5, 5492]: 2.5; 14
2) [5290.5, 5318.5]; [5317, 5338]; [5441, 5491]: 2.7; 16.5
